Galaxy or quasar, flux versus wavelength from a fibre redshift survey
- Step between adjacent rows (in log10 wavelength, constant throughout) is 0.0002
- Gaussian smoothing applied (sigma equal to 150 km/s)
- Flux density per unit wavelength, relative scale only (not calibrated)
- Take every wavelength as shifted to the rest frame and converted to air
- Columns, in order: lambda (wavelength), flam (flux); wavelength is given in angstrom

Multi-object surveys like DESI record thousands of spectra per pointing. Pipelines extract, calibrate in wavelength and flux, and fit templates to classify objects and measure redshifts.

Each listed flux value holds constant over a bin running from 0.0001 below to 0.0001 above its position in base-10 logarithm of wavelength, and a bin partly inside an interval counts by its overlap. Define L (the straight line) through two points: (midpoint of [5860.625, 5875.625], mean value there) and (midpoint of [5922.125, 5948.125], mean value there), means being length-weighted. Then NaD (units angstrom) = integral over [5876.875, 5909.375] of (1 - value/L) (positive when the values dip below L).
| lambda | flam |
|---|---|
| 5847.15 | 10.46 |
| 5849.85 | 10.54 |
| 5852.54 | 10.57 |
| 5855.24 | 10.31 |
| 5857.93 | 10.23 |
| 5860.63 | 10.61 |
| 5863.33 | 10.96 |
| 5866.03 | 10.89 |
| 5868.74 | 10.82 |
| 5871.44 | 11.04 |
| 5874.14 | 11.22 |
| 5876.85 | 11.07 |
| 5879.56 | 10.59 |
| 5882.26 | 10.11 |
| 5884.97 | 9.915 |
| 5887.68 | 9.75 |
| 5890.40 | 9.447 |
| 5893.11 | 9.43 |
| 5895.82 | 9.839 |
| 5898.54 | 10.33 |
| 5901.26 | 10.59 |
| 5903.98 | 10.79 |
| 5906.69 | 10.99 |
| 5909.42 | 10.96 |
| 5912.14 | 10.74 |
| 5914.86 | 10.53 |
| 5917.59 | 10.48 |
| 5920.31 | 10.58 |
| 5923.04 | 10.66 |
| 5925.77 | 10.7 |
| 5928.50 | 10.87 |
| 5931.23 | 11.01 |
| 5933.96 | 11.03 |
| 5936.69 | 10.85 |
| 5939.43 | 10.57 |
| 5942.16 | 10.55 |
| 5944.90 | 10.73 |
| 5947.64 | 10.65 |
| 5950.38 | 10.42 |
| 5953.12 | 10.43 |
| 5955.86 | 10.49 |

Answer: 1.9 angstrom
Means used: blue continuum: 10.9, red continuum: 10.8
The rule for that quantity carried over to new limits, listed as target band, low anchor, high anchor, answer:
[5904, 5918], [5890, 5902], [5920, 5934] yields -0.56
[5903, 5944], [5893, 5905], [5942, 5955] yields -1.39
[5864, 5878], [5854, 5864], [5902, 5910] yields -0.53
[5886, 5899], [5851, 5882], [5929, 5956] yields 1.21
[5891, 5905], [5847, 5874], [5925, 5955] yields 0.72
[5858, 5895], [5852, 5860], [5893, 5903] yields -0.60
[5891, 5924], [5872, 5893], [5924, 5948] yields 0.14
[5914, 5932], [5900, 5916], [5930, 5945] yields 0.17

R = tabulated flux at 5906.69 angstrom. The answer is 10.99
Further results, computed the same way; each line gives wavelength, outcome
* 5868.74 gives 10.82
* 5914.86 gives 10.53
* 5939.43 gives 10.57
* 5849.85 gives 10.54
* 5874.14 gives 11.22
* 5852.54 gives 10.57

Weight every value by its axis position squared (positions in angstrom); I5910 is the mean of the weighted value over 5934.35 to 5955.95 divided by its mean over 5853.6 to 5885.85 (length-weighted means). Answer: 1.0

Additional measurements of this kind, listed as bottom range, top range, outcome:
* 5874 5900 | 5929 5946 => 1.09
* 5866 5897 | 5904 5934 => 1.06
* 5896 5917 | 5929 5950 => 1.02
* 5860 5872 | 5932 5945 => 1.02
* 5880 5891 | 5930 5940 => 1.12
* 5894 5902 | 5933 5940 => 1.08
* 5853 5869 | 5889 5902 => 0.94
